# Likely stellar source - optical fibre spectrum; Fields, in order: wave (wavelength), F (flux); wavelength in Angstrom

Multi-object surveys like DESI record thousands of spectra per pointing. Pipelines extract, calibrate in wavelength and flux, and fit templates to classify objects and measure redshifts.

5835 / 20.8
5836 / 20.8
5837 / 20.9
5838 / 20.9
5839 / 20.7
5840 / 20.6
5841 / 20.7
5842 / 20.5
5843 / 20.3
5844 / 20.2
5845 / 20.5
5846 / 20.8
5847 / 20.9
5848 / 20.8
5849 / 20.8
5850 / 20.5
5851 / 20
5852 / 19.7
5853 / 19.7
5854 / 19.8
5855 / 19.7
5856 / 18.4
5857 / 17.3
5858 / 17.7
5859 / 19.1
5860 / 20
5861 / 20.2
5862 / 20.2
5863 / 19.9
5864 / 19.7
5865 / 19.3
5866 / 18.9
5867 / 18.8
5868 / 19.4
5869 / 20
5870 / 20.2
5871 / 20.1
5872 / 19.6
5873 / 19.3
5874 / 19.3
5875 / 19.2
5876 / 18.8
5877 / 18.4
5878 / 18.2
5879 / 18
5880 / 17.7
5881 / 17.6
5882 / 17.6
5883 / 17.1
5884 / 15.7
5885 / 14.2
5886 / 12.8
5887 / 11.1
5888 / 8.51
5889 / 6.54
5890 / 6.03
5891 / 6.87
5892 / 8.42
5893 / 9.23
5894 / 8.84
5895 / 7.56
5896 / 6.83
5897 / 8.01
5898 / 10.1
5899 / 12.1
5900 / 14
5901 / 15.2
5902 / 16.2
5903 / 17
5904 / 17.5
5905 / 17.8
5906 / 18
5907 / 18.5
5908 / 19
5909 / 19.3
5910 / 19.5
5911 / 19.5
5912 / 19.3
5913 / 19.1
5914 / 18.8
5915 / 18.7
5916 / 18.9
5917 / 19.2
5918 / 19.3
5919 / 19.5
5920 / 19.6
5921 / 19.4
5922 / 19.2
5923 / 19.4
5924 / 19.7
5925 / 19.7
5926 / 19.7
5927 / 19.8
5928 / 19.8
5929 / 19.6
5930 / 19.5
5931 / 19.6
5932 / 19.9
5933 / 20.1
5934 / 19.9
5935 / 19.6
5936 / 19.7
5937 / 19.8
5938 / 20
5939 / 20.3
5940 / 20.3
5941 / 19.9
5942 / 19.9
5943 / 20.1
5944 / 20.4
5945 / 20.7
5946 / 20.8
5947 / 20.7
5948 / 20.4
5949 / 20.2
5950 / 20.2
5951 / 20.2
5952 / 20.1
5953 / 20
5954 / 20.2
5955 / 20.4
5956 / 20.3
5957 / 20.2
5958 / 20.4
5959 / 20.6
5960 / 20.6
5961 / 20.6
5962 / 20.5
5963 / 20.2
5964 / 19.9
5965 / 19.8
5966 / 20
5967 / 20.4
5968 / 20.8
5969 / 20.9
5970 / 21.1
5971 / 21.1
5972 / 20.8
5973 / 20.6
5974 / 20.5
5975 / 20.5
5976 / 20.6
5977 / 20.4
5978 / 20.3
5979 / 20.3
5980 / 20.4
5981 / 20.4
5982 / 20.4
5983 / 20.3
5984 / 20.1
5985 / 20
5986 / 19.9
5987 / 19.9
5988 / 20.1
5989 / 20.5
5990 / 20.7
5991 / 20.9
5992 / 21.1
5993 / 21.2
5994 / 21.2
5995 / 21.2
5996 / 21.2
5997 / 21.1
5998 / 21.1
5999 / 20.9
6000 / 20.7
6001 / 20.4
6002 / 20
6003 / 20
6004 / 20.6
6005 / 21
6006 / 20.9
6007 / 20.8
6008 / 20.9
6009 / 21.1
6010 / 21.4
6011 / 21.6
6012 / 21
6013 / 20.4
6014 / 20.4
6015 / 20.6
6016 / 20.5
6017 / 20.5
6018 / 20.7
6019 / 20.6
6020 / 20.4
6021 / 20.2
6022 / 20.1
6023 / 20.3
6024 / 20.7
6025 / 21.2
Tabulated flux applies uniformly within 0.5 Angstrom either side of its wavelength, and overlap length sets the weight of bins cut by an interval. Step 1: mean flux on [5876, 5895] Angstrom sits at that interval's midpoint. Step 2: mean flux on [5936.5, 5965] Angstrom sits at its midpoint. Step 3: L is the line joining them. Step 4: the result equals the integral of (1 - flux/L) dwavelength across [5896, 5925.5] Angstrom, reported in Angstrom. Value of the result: -2.9 Angstrom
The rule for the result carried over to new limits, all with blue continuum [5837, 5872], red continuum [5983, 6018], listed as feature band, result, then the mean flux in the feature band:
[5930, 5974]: 0.3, 20.3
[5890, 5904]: 6.4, 10.9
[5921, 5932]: 0.4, 19.6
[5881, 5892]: 4.5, 11.8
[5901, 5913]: 1.2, 18.2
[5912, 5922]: 0.5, 19.2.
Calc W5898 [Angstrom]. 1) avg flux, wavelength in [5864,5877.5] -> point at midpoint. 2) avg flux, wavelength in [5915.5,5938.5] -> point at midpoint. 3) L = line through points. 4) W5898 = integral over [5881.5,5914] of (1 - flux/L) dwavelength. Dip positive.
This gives 9.6 Angstrom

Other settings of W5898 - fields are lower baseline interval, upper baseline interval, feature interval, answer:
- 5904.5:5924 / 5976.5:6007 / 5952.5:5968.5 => -0.27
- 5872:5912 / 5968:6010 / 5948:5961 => -1.26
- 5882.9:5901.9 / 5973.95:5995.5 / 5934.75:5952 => -4.54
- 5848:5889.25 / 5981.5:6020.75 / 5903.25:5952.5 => -0.79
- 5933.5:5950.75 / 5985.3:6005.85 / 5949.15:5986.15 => 0.06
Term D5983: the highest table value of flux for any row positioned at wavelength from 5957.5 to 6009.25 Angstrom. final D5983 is 21.2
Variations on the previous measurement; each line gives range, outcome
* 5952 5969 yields 20.9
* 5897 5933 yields 20.1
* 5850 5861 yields 20.5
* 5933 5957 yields 20.8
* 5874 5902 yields 19.3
